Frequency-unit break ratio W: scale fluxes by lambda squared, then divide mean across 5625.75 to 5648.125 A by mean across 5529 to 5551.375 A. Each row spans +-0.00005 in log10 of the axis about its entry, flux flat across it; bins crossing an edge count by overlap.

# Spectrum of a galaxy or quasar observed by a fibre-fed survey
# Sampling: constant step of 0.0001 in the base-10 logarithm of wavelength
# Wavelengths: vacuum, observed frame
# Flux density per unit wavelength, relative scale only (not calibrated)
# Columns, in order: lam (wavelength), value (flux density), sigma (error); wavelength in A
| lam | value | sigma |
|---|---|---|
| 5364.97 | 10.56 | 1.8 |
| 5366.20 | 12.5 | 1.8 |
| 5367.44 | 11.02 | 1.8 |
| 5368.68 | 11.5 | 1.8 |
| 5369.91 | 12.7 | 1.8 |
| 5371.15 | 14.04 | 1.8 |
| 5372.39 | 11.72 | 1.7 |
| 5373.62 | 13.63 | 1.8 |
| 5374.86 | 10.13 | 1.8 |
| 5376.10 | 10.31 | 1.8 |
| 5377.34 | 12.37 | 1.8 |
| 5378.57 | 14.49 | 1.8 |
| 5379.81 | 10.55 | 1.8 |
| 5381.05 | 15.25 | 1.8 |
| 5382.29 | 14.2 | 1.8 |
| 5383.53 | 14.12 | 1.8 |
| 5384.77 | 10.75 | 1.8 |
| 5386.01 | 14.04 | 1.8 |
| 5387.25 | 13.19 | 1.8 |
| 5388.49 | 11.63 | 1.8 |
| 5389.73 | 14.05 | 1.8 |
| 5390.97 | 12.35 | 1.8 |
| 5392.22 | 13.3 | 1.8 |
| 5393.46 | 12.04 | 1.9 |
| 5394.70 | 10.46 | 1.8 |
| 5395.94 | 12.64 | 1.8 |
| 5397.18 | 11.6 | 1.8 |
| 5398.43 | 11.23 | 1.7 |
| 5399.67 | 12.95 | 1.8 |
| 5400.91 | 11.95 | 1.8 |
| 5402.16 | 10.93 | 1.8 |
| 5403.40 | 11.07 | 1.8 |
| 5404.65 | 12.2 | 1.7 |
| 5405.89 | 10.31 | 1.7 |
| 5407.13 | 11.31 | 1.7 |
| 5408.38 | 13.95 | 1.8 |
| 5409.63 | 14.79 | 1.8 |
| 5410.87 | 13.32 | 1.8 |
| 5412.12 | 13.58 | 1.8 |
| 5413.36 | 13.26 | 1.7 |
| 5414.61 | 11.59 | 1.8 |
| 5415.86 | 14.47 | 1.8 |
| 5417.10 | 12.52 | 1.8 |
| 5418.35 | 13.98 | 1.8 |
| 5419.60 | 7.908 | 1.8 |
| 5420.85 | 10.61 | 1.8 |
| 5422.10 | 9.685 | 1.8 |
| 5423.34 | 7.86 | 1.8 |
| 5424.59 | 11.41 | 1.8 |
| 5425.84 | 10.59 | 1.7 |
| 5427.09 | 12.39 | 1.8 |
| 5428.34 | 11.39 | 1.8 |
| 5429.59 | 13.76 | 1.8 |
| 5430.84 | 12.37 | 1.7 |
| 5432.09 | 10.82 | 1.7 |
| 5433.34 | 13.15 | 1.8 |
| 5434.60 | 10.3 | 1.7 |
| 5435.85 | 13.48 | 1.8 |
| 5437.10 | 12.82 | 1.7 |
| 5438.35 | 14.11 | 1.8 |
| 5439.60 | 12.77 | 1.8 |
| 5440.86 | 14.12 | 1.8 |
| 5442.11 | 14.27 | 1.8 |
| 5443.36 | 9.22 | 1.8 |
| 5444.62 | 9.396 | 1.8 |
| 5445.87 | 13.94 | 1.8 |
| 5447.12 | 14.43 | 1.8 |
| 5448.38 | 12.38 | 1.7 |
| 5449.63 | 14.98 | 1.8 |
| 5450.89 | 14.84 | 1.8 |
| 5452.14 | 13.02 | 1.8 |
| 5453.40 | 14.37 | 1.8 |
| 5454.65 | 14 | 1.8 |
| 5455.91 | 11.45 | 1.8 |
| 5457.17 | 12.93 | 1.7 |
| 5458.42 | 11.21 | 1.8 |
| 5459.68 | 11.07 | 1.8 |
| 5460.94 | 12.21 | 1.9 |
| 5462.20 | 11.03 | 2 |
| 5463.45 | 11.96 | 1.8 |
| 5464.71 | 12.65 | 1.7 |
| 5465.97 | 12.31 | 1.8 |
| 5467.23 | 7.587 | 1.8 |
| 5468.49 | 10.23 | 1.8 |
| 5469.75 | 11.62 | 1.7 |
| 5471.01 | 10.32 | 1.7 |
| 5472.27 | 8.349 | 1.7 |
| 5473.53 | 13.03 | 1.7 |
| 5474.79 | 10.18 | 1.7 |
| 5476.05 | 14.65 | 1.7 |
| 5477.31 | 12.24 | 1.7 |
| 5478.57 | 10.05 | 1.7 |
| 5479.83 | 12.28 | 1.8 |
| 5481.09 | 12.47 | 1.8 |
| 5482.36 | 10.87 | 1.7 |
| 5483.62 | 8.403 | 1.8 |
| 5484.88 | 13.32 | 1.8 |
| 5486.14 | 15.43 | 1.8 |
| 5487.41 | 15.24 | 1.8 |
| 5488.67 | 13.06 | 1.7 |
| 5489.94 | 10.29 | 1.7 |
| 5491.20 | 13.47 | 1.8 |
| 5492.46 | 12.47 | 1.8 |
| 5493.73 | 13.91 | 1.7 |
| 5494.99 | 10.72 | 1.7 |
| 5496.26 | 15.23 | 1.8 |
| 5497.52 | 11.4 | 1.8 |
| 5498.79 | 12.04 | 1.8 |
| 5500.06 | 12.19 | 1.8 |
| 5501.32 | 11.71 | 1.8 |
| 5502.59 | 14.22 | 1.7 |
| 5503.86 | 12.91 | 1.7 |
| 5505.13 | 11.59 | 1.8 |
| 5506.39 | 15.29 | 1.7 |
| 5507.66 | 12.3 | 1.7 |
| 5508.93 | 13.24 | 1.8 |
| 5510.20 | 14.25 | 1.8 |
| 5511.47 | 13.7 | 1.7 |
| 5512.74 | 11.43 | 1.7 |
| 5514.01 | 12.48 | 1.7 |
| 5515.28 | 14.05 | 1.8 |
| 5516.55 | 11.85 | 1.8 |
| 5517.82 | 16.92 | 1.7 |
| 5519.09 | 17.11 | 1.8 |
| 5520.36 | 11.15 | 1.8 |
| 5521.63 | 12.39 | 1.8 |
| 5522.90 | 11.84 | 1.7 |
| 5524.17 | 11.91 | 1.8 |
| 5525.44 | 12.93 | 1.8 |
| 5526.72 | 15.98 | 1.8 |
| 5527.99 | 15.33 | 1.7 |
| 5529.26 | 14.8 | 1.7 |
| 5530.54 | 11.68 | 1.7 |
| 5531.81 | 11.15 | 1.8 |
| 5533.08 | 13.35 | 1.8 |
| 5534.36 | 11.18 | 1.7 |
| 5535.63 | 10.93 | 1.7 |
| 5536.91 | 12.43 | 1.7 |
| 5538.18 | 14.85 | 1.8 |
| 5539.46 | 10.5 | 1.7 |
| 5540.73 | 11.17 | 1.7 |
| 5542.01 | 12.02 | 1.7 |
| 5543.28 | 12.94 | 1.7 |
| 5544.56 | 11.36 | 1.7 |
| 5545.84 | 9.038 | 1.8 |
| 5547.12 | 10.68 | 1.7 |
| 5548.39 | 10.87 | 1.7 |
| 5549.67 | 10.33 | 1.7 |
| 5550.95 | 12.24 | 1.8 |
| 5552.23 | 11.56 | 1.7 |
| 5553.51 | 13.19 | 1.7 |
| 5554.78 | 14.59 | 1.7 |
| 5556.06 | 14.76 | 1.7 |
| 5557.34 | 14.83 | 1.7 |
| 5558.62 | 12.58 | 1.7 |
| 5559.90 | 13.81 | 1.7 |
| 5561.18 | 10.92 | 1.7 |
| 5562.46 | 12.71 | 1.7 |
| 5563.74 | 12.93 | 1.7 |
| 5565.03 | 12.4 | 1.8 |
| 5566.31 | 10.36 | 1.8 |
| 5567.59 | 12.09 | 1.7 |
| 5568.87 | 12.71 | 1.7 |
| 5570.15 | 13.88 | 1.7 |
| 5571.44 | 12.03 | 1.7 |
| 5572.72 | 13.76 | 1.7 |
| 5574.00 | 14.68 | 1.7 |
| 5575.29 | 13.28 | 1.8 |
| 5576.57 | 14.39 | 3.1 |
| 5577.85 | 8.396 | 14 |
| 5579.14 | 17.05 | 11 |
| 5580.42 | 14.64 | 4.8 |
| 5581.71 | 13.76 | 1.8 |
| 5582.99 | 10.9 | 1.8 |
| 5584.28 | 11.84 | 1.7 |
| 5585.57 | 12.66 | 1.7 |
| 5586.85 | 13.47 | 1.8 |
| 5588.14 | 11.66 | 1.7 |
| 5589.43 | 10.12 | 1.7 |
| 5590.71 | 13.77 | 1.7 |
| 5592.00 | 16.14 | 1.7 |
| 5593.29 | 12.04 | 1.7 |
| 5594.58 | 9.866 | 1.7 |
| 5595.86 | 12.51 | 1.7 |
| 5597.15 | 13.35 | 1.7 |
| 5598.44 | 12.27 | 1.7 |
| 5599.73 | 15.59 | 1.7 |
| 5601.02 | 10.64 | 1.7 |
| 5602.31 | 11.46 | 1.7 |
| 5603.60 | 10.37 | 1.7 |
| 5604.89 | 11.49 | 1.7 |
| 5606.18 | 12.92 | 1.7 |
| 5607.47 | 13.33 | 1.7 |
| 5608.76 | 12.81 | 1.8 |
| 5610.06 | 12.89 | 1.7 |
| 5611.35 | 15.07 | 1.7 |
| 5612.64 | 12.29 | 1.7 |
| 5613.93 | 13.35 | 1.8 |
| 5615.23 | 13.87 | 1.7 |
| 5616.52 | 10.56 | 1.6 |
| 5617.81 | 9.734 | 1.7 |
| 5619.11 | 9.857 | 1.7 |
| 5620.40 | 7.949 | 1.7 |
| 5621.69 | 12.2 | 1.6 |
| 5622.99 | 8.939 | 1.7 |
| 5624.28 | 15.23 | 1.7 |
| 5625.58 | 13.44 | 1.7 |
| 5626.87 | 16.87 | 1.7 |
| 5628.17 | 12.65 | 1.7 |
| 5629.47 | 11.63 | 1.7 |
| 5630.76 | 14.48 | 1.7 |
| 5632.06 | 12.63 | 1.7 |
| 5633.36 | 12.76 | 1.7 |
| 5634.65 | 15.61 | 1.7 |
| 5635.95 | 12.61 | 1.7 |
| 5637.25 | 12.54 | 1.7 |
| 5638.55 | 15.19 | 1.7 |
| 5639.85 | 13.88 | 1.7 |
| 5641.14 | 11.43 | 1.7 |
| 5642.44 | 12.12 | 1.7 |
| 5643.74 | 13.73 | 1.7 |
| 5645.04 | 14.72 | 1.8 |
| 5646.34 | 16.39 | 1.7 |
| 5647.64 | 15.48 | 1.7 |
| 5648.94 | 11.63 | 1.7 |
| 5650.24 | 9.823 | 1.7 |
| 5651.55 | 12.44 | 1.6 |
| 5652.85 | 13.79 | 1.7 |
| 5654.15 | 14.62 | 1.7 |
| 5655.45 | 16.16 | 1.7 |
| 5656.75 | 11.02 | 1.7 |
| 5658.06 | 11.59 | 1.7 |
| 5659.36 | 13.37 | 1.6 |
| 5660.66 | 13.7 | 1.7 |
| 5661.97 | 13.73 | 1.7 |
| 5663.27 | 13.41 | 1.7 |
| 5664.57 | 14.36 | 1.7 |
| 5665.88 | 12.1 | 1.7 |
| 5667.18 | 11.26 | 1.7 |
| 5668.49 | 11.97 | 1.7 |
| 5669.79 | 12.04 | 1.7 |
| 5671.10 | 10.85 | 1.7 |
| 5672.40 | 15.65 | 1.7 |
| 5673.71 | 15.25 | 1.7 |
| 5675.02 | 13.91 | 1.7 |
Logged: 1.22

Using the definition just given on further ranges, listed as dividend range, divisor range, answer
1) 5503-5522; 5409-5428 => 1.17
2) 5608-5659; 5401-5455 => 1.13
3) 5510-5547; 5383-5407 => 1.10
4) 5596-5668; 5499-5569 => 1.05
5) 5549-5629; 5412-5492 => 1.10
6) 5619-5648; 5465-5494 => 1.18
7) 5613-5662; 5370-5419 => 1.12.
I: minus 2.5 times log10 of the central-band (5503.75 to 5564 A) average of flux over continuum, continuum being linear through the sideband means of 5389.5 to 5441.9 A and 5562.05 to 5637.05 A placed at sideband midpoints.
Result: -0.026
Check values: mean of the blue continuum 12.1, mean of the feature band 12.7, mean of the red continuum 12.6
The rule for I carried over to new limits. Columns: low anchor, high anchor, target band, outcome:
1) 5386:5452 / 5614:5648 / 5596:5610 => 0.035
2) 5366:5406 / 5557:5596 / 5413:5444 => 0.042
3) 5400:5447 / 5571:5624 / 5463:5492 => 0.040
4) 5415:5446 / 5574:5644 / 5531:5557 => 0.035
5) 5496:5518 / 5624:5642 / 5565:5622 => 0.080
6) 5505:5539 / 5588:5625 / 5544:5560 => 0.049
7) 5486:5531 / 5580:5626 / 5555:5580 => -0.037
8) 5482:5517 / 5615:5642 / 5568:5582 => -0.069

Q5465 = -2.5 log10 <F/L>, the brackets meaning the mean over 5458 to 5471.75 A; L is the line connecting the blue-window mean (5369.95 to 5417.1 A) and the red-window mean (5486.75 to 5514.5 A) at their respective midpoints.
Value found 0.15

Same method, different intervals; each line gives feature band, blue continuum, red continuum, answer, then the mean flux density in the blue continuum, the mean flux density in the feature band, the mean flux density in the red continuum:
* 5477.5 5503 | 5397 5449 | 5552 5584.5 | 0.01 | 12.1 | 12.4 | 13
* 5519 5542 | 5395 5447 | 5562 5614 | -0.02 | 12.1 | 12.7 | 12.7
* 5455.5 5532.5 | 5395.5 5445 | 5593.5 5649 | -0.02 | 12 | 12.5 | 12.8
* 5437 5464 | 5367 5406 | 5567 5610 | -0.03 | 12.3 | 12.8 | 12.7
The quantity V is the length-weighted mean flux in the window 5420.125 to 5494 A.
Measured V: 12.1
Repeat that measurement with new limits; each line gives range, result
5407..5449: 12.2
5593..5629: 12.3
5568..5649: 12.9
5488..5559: 12.7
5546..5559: 12.4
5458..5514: 12.1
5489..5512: 12.8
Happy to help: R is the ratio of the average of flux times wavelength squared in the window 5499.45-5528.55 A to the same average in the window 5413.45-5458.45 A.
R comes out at 1.1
